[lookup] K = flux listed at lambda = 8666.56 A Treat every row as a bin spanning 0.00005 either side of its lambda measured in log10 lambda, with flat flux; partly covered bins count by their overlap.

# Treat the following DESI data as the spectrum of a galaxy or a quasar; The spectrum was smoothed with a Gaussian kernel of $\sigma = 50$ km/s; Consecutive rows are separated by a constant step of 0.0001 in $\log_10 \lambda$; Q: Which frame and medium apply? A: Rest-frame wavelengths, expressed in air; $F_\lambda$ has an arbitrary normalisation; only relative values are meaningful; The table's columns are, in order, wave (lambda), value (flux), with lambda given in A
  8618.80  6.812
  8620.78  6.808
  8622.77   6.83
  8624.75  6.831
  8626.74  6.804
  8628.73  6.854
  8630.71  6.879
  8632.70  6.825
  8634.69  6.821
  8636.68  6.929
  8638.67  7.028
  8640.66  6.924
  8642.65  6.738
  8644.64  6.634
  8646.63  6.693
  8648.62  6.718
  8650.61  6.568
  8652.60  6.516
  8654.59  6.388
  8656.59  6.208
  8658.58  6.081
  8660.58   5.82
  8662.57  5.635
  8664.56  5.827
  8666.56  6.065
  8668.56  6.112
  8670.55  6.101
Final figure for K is 6.065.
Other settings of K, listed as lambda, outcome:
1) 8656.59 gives 6.208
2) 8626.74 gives 6.804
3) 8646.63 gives 6.693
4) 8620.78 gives 6.808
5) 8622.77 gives 6.83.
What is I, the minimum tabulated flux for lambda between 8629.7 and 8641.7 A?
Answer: 6.821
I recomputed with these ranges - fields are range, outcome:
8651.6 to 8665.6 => 5.635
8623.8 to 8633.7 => 6.804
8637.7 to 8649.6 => 6.634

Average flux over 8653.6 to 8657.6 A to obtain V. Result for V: 6.29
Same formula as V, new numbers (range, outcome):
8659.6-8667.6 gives 5.84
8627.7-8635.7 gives 6.84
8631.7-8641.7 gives 6.9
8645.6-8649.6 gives 6.71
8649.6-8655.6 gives 6.49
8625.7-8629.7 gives 6.82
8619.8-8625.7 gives 6.82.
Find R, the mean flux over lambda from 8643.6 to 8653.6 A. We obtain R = 6.63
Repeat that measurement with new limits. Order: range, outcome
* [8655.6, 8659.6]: 6.14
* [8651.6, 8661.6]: 6.2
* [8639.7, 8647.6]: 6.75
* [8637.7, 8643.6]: 6.9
